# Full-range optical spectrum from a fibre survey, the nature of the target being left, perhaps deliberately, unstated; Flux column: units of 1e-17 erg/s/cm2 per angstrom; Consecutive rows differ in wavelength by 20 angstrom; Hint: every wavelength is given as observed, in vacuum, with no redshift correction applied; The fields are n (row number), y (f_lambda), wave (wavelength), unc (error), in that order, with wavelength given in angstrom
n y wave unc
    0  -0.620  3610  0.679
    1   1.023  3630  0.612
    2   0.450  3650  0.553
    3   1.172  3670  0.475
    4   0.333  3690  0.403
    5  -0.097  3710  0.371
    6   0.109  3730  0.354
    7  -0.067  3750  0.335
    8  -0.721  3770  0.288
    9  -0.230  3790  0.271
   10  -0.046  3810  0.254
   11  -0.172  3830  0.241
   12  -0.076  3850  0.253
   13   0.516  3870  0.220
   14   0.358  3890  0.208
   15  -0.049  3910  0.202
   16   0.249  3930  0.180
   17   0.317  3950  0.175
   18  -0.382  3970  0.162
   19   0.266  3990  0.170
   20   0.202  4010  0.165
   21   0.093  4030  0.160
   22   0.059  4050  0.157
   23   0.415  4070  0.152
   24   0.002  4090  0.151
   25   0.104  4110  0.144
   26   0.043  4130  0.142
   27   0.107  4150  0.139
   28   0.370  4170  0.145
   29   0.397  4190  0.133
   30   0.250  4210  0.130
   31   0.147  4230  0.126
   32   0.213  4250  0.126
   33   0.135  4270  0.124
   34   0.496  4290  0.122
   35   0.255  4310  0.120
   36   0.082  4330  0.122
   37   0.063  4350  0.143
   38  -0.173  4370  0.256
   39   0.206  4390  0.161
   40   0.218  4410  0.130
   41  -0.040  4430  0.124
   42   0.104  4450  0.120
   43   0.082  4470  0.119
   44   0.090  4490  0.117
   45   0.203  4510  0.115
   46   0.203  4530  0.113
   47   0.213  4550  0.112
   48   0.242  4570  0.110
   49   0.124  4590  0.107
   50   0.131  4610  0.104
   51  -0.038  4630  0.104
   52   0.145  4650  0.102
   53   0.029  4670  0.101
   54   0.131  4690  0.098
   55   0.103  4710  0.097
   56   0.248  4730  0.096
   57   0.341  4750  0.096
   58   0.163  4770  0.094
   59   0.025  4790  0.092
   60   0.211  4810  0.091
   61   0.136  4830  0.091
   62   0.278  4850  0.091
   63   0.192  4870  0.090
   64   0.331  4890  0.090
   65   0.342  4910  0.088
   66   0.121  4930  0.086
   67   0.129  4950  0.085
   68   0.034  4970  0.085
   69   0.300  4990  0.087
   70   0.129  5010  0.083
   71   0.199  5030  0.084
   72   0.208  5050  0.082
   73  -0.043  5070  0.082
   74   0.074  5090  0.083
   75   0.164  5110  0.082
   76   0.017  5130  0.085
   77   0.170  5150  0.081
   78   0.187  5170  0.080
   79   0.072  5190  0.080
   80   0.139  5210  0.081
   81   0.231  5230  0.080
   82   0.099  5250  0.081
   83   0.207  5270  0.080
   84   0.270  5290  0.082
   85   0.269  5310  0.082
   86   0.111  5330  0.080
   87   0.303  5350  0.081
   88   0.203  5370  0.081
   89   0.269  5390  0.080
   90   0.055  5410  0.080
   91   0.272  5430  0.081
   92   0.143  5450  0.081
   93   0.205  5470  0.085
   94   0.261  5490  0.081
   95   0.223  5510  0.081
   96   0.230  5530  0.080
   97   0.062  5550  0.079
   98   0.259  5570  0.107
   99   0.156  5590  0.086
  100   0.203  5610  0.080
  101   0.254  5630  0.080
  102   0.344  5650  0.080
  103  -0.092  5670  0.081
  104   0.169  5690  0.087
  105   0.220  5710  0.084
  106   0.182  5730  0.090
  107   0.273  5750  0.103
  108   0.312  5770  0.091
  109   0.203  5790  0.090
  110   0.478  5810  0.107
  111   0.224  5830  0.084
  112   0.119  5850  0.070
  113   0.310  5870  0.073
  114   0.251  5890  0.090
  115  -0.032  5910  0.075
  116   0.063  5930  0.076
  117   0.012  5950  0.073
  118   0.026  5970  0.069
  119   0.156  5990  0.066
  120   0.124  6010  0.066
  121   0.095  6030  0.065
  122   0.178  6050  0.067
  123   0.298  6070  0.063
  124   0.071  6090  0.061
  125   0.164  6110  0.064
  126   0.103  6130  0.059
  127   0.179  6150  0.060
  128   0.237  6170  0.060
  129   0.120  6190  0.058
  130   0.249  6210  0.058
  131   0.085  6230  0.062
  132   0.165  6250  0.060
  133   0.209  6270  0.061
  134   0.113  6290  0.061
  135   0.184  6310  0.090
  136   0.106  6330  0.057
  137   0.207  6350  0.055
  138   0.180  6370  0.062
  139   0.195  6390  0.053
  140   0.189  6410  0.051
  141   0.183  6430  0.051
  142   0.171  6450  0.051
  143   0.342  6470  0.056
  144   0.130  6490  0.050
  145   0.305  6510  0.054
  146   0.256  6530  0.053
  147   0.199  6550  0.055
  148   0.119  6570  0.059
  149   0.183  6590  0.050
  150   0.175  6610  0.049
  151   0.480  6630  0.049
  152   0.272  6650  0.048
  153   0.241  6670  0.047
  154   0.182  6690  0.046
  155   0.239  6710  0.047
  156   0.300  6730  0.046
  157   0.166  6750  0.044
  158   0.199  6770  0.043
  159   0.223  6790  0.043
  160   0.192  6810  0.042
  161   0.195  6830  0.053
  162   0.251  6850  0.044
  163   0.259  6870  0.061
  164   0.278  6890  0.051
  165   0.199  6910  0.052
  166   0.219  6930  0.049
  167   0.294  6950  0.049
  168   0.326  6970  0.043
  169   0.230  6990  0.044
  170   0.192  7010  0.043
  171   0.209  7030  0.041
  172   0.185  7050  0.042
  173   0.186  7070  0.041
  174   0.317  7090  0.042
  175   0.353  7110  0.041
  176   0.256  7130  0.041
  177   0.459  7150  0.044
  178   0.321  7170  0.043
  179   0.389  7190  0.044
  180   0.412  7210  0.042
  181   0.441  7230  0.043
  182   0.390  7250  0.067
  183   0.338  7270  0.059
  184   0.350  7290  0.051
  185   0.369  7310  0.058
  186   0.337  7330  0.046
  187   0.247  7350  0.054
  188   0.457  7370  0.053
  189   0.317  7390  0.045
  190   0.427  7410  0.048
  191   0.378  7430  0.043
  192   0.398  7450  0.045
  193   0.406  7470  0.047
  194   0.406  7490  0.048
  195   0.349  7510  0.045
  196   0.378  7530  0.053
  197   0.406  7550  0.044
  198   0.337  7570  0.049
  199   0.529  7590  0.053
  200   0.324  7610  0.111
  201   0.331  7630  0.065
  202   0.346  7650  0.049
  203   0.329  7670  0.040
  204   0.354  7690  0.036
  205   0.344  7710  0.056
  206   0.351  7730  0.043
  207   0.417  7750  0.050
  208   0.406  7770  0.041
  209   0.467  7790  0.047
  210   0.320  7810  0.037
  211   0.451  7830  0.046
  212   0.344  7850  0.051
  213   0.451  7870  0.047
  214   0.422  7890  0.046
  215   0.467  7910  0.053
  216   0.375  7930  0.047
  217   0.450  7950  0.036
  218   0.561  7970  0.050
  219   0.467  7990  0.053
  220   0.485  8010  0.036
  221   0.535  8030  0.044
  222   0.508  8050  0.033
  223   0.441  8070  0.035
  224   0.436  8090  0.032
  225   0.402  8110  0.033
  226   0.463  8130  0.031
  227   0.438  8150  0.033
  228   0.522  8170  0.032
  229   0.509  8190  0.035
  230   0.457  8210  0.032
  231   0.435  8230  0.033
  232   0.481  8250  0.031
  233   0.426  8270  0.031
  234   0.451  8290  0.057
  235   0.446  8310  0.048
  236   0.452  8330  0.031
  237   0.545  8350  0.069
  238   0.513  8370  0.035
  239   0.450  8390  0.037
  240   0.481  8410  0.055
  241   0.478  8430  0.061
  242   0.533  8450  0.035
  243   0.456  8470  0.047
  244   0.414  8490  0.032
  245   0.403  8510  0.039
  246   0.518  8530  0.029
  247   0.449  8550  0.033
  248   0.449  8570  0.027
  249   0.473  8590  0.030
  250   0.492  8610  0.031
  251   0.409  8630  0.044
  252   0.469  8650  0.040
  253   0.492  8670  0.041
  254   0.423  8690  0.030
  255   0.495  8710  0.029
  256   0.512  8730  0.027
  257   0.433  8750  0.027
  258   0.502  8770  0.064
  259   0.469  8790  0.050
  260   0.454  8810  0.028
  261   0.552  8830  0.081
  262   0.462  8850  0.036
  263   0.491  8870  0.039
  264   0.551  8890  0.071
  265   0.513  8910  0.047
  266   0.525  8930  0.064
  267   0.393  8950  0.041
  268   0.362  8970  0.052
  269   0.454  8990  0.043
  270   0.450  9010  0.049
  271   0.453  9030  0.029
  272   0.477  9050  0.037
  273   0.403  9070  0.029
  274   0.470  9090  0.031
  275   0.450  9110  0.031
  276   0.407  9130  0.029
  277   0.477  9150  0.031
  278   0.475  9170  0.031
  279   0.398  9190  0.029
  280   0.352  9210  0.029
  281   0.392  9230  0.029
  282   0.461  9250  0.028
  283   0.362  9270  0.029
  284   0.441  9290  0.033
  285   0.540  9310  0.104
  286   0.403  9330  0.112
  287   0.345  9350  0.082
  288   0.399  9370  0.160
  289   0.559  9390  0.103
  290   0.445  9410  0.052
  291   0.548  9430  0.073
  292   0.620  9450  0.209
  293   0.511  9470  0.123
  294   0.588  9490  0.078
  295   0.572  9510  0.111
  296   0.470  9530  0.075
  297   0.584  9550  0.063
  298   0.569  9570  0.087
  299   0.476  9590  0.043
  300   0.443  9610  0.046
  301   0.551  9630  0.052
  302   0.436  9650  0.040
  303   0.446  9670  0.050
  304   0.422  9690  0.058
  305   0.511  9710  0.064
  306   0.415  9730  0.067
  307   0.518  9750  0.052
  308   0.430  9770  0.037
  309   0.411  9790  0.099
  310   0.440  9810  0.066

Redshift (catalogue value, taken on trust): 0.78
